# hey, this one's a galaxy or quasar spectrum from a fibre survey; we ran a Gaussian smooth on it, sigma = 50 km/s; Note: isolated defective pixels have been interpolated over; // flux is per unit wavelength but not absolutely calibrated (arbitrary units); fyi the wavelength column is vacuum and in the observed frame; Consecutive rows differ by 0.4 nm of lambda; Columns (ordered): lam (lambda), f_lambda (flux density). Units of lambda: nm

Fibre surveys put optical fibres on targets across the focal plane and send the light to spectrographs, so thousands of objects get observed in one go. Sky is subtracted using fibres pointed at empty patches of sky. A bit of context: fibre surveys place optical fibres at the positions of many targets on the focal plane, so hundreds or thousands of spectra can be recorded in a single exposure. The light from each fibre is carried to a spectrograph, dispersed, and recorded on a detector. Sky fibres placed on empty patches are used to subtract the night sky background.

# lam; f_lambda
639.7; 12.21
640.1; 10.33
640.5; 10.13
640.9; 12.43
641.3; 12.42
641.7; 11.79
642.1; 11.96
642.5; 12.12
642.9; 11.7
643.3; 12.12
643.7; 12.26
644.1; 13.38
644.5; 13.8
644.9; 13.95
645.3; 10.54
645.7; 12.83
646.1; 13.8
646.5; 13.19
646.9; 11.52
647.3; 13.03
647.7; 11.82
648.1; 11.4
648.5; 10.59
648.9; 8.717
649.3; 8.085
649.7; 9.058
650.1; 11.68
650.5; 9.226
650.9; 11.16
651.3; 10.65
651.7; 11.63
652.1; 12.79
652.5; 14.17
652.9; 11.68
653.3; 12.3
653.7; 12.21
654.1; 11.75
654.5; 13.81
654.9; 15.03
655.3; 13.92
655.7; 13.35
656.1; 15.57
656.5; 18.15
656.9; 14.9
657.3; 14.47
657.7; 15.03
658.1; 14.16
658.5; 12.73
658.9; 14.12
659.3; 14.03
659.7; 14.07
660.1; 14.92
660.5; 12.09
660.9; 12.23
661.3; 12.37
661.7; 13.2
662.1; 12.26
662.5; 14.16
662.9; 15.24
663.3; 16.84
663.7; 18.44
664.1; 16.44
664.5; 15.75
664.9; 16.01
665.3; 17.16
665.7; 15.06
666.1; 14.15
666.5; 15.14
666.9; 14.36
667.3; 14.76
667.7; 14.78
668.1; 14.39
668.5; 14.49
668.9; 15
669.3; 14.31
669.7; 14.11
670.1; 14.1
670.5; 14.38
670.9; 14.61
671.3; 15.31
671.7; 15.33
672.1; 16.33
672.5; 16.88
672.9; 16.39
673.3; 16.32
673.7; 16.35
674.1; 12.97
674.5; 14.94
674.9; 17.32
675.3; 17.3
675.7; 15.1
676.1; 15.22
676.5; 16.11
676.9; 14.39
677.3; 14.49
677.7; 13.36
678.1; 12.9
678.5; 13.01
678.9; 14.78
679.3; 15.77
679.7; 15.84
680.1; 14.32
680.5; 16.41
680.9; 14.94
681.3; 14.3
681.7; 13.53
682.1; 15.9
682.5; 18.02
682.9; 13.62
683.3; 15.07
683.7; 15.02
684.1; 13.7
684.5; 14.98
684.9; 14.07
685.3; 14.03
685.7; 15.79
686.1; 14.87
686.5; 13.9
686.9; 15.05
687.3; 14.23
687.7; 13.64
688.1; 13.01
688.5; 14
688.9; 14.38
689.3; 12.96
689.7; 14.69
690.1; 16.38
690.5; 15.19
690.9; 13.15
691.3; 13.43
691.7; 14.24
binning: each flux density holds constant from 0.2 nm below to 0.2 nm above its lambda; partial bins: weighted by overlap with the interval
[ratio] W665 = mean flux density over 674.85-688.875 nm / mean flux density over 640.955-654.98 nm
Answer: 1.24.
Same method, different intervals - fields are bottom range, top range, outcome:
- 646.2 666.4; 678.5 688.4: 1.11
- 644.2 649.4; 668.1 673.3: 1.27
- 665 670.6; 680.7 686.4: 1.00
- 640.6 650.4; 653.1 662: 1.17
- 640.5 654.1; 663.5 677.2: 1.31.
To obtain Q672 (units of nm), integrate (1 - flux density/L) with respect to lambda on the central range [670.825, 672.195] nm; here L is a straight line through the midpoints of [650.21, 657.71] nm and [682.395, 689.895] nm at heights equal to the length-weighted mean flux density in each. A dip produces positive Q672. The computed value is -0.151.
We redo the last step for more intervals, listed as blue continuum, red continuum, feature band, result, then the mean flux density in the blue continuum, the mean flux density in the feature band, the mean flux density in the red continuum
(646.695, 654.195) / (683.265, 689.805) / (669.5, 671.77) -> -0.29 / 11.2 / 14.6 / 14.3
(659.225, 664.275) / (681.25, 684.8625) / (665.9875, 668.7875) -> -0.03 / 14.3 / 14.6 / 14.9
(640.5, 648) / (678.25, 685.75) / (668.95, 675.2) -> -0.49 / 12.4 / 15.3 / 14.9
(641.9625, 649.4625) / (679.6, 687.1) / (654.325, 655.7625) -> -0.16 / 12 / 14.1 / 14.9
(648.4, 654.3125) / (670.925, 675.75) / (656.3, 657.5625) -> -0.36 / 11.1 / 15.8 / 15.9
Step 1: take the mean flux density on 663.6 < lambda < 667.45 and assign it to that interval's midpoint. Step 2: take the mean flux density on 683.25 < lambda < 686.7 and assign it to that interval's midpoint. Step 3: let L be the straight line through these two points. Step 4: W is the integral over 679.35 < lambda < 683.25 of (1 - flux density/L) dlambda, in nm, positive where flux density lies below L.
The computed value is -0.12 nm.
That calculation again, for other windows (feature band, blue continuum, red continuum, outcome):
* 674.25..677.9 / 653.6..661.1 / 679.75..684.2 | -0.129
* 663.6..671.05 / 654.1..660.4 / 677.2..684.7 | -0.272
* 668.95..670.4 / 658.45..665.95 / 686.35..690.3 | 0.023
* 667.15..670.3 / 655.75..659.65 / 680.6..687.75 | 0.051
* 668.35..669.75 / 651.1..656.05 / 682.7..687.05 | -0.084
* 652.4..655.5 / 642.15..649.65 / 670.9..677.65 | -0.033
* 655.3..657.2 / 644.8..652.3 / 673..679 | -0.449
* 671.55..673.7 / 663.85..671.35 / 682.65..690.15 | -0.212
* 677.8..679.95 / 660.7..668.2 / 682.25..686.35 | 0.073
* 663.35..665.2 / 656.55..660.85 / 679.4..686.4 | -0.307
